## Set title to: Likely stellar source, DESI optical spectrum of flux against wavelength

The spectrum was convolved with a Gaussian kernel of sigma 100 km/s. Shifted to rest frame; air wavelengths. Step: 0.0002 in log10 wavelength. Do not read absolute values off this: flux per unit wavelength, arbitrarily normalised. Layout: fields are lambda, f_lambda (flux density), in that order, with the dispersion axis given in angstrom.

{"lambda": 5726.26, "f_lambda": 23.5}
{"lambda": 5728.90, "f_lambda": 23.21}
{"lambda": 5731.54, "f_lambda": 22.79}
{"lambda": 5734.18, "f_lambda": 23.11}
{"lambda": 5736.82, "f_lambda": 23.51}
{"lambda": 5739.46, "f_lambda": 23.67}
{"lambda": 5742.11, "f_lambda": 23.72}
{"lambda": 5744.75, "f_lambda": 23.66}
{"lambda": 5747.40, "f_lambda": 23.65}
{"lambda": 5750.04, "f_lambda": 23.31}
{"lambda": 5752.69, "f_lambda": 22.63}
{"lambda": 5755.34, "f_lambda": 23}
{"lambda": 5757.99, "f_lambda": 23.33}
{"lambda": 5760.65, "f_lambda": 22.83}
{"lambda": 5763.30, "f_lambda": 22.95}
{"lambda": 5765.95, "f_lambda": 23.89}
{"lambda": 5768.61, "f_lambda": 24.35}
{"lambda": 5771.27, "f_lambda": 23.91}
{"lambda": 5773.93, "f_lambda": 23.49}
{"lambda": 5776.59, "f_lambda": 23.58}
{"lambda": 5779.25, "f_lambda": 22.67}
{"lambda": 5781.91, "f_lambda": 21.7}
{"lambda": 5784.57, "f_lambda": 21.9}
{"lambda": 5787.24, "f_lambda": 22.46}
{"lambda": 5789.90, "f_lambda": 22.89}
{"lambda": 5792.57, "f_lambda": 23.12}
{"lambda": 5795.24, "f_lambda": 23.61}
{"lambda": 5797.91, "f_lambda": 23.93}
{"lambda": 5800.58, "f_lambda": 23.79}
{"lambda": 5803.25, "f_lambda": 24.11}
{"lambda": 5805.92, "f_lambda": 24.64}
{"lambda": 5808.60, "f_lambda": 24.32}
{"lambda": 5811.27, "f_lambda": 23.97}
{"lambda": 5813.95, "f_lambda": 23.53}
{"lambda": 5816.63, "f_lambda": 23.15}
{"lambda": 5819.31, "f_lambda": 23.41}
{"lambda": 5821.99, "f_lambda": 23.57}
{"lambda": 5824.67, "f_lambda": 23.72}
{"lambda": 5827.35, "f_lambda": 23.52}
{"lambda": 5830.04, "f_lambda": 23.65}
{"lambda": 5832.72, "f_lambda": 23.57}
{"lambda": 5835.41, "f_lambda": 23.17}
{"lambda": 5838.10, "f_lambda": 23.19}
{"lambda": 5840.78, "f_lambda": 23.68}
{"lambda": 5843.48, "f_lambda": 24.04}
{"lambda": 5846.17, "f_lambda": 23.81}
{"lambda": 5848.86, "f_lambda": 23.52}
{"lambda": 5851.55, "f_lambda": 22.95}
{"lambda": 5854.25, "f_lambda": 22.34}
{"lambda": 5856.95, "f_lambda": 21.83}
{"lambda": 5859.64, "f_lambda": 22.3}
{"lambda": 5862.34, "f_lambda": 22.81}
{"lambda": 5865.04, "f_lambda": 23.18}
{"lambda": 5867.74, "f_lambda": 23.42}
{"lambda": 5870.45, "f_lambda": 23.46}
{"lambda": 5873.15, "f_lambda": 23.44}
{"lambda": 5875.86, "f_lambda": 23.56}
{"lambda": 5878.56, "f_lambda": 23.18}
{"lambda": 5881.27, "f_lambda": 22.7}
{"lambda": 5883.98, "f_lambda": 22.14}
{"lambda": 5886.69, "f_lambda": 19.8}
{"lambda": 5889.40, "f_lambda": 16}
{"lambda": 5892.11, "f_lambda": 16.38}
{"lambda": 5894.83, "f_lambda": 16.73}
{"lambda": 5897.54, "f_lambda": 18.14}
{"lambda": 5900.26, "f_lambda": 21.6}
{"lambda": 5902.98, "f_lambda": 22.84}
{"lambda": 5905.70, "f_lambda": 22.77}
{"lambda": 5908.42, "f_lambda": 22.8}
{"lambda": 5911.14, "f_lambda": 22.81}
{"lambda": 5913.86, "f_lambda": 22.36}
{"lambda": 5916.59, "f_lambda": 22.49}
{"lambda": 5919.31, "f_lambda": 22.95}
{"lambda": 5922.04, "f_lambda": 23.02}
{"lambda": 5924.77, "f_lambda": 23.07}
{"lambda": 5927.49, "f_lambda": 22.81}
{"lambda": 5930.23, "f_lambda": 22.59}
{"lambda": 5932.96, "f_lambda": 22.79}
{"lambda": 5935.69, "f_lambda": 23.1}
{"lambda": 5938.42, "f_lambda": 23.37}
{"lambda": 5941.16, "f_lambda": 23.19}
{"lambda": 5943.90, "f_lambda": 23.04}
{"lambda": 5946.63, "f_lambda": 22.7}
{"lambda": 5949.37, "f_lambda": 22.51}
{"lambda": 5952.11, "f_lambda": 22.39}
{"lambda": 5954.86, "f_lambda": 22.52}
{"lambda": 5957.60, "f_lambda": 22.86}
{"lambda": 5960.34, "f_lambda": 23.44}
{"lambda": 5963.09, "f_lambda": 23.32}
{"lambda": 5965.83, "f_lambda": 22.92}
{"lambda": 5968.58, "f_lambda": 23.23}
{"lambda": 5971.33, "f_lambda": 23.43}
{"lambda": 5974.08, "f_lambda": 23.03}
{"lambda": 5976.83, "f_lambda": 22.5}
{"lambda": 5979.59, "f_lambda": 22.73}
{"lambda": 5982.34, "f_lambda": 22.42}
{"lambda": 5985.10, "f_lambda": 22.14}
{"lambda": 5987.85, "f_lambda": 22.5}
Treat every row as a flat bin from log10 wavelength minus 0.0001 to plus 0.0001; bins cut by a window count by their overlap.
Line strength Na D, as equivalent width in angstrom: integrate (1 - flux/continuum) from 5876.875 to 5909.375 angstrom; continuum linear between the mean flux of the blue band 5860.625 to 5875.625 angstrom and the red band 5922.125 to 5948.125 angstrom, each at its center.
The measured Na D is 3.8 angstrom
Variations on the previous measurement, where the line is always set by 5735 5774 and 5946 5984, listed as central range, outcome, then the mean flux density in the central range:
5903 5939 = 0.23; 22.8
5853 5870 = 0.33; 22.7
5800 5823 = -0.54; 23.8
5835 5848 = -0.22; 23.6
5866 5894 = 2.13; 21.3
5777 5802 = 0.46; 22.9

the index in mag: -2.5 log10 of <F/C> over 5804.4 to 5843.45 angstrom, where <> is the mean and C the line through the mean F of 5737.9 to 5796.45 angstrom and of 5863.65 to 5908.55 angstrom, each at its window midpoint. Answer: -0.07 mag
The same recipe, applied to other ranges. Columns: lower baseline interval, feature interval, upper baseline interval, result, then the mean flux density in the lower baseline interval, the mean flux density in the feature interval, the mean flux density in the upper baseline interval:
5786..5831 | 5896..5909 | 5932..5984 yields 0.082 mag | 23.6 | 21.5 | 22.9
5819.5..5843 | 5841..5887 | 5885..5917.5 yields -0.043 mag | 23.5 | 22.9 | 20.4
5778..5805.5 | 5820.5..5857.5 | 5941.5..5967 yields -0.016 mag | 23.1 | 23.4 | 22.9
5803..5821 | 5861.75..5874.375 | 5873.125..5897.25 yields -0.111 mag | 23.9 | 23.3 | 20.2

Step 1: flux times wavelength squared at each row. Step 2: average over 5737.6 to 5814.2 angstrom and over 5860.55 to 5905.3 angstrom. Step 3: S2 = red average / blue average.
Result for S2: 0.94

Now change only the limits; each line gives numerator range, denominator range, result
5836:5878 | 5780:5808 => 1.02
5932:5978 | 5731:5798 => 1.06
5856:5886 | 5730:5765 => 1.03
